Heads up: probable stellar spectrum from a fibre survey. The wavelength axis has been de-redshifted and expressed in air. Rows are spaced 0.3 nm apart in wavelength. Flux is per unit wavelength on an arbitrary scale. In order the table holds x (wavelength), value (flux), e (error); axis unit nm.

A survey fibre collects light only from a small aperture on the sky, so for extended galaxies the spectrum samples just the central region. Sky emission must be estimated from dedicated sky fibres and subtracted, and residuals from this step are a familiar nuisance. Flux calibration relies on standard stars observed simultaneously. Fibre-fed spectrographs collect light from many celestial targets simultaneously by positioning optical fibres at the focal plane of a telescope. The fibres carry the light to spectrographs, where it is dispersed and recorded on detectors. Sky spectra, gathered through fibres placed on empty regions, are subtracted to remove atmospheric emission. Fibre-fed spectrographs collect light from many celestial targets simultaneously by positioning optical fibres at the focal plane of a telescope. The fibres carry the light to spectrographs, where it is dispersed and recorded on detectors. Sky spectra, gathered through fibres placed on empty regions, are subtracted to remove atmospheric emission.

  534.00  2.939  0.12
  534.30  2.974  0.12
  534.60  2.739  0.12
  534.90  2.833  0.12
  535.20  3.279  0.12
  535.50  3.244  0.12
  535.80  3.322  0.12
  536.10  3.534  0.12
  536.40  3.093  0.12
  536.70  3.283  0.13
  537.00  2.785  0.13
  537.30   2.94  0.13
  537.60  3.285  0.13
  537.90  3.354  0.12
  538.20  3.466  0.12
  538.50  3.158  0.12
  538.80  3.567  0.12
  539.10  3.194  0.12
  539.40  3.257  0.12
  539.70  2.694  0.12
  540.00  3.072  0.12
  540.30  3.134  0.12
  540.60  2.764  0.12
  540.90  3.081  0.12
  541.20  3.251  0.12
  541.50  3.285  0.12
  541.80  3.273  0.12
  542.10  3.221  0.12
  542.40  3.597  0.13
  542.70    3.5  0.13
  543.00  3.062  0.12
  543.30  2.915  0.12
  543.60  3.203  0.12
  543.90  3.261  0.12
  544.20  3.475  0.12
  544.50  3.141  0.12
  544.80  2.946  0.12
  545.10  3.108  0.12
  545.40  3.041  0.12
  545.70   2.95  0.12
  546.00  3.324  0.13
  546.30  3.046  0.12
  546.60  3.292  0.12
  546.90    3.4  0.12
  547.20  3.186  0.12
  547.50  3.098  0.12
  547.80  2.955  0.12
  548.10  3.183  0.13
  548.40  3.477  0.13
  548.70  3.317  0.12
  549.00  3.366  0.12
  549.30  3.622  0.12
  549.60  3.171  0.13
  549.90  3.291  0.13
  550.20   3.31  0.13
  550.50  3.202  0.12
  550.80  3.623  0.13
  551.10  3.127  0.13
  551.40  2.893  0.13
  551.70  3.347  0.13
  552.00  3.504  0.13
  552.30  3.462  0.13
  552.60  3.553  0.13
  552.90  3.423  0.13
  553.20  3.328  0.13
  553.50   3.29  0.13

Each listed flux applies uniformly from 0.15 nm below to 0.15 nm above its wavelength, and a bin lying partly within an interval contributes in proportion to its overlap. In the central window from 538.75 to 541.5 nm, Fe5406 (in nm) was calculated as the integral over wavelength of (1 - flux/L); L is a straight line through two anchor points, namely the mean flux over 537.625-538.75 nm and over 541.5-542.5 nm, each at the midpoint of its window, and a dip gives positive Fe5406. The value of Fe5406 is 0.194 nm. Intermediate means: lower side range 3.34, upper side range 3.34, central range 3.11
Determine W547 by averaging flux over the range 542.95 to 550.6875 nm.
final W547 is 3.21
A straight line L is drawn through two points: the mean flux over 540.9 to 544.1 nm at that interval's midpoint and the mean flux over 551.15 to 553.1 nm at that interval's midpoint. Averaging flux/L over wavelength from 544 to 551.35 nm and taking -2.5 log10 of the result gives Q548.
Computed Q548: 0.02 mag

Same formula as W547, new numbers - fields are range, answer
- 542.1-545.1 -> 3.23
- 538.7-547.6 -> 3.18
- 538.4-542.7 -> 3.19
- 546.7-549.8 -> 3.28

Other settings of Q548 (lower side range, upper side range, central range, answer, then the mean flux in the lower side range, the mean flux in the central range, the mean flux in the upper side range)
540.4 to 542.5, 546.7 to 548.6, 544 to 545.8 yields 0.03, 3.2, 3.12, 3.22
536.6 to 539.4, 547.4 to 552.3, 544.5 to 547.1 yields 0.04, 3.23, 3.14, 3.29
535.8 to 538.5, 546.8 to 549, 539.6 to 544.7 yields 0.02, 3.22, 3.17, 3.24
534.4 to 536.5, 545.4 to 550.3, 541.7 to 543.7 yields -0.02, 3.15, 3.25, 3.24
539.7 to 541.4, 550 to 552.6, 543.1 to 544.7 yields -0.02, 3.03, 3.19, 3.32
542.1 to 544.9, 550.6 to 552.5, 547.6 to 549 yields 0.02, 3.24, 3.24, 3.33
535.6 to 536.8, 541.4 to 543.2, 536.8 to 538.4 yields 0.05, 3.31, 3.17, 3.31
